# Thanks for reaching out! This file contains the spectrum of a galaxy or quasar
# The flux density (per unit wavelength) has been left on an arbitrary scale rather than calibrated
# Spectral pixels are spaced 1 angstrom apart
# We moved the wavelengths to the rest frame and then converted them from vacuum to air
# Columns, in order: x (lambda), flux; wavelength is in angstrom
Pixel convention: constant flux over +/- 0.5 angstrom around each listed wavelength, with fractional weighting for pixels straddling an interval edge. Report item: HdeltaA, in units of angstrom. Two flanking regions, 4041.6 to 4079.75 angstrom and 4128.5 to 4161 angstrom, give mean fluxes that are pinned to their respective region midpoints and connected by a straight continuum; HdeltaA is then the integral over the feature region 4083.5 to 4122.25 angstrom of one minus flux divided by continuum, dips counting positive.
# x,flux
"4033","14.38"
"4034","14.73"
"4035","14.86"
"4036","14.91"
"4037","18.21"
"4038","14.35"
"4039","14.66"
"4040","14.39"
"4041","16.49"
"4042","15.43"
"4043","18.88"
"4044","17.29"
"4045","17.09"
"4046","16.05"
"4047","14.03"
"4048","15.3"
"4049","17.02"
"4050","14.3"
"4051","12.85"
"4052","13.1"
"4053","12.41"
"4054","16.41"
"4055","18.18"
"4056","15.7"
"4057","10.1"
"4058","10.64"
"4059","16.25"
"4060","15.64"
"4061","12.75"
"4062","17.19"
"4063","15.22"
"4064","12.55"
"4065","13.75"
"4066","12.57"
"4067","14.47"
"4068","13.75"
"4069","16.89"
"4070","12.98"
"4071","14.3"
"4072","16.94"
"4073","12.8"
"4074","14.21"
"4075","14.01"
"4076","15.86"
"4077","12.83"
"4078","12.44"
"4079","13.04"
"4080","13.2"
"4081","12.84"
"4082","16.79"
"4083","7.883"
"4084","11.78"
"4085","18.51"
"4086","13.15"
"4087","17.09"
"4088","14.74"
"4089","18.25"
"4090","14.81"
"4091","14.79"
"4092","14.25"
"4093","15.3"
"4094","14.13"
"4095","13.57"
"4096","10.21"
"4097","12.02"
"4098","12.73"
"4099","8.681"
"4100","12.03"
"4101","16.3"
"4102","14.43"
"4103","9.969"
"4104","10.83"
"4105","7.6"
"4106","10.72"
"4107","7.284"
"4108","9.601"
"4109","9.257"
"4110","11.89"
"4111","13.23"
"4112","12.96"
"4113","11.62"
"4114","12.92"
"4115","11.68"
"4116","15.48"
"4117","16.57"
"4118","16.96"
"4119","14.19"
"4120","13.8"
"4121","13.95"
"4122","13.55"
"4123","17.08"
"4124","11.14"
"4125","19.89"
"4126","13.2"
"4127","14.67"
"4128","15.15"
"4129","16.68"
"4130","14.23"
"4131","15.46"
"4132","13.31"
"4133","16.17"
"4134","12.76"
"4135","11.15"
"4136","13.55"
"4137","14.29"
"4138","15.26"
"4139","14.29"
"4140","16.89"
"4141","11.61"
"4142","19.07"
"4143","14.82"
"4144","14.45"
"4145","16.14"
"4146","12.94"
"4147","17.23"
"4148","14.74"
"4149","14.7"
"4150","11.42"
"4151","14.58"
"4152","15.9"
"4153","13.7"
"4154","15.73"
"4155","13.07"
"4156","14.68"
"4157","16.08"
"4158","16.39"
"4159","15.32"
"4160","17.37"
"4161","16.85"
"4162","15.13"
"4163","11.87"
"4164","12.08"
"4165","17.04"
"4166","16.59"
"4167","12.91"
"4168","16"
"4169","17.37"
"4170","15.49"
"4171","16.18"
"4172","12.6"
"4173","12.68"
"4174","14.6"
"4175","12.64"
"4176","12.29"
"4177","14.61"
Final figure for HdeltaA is 4.3 angstrom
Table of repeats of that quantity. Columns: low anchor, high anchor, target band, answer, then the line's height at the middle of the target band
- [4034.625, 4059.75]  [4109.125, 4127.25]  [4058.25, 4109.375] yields 4.24 angstrom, 14.6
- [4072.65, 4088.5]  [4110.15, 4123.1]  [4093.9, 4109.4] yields 3.10 angstrom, 13.9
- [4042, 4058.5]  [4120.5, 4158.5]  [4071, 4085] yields 1.18 angstrom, 14.9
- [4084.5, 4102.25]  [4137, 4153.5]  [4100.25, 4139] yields 3.01 angstrom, 14.5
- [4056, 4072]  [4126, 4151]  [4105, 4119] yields 2.14 angstrom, 14.4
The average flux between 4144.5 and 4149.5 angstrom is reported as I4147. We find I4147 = 15.2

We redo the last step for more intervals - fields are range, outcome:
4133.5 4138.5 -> 13.4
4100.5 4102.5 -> 15.4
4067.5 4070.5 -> 14.5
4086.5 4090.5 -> 16.2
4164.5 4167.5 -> 15.5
